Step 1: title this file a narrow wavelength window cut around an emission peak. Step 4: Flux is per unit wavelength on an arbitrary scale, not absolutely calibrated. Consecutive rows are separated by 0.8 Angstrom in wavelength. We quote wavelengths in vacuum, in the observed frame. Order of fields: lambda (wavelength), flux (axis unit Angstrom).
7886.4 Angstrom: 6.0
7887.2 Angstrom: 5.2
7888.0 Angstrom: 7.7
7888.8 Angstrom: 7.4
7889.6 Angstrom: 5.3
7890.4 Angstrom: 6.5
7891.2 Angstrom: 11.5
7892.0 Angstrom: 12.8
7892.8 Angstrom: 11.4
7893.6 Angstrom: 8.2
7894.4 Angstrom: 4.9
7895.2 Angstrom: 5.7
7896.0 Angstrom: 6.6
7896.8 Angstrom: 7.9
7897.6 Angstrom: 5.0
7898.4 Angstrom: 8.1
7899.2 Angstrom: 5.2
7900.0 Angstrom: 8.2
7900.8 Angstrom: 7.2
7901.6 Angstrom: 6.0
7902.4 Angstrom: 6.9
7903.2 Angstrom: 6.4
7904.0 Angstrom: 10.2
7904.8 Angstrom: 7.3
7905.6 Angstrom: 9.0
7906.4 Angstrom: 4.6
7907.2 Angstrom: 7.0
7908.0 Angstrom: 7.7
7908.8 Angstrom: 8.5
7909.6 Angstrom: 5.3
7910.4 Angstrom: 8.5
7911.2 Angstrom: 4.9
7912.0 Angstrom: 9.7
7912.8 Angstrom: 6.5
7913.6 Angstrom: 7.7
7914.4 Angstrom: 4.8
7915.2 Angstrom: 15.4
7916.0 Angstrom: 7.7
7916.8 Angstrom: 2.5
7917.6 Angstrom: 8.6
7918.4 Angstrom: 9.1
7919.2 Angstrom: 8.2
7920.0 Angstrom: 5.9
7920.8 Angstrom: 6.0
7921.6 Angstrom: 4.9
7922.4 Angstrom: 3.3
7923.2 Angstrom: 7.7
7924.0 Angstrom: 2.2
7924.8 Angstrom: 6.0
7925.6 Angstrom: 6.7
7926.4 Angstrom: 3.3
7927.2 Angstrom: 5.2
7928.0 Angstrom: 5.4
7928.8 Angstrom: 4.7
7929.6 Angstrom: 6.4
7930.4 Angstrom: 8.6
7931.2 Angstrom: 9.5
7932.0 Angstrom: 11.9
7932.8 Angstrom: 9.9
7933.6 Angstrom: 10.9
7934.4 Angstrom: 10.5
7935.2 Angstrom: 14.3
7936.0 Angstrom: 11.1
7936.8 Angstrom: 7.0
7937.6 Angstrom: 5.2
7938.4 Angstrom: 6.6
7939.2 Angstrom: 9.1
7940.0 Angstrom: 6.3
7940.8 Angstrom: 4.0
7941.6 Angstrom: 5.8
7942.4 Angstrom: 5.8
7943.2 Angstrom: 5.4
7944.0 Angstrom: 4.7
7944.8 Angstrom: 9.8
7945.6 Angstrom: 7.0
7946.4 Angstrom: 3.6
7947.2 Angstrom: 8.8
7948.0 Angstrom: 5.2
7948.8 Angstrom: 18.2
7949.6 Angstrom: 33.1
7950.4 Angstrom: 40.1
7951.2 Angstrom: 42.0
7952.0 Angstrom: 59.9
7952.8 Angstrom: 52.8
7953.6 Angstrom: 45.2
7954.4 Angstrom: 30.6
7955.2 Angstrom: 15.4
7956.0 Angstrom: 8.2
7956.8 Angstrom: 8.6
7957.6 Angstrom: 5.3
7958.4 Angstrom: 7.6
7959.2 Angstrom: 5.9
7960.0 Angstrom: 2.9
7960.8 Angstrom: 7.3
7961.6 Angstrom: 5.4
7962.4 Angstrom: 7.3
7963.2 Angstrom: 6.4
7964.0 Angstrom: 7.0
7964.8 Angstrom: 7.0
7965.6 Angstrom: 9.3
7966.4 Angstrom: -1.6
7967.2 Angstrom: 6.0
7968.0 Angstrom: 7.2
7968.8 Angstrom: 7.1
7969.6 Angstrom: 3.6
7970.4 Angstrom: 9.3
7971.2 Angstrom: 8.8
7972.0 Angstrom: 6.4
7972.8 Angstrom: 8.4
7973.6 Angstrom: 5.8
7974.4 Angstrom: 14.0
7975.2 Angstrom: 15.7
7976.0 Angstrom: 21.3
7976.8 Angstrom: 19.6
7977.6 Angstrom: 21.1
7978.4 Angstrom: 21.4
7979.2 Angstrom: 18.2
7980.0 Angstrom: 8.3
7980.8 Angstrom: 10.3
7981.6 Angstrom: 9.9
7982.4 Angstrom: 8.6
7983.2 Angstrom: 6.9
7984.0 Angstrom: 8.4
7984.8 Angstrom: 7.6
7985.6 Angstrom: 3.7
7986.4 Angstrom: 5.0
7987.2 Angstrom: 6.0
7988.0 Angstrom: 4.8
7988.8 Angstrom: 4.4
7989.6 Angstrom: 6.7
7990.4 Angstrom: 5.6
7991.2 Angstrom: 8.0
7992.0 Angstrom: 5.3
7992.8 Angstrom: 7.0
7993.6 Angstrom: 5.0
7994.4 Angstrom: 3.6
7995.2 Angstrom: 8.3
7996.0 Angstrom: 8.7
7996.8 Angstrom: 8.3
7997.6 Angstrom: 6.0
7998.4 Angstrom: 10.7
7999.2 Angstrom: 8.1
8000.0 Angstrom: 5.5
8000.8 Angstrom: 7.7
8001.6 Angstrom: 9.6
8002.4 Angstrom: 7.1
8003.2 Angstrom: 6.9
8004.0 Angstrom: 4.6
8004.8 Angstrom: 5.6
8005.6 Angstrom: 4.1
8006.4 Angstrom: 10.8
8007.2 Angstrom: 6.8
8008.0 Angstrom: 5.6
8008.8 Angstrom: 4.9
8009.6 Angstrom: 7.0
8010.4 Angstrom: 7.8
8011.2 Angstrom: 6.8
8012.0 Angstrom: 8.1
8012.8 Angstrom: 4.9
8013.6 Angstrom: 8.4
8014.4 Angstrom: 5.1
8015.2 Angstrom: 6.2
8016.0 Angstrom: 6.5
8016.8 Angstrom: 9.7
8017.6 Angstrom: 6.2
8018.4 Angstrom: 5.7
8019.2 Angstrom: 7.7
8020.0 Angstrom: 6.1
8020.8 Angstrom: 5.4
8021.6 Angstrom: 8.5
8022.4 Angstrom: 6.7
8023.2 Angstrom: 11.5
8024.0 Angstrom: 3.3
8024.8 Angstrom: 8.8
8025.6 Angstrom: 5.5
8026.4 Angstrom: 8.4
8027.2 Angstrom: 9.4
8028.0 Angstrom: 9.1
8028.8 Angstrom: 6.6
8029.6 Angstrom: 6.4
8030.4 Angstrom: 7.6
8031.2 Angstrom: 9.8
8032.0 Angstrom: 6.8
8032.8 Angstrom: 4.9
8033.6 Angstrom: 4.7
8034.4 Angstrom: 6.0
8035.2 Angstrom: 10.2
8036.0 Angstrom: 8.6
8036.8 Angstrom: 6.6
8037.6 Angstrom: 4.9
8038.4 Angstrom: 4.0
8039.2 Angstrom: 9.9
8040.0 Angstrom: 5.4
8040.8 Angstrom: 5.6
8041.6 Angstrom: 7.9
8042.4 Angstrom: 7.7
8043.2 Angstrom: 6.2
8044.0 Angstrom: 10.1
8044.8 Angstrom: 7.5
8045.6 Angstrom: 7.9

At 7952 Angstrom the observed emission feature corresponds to H-alpha 6563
